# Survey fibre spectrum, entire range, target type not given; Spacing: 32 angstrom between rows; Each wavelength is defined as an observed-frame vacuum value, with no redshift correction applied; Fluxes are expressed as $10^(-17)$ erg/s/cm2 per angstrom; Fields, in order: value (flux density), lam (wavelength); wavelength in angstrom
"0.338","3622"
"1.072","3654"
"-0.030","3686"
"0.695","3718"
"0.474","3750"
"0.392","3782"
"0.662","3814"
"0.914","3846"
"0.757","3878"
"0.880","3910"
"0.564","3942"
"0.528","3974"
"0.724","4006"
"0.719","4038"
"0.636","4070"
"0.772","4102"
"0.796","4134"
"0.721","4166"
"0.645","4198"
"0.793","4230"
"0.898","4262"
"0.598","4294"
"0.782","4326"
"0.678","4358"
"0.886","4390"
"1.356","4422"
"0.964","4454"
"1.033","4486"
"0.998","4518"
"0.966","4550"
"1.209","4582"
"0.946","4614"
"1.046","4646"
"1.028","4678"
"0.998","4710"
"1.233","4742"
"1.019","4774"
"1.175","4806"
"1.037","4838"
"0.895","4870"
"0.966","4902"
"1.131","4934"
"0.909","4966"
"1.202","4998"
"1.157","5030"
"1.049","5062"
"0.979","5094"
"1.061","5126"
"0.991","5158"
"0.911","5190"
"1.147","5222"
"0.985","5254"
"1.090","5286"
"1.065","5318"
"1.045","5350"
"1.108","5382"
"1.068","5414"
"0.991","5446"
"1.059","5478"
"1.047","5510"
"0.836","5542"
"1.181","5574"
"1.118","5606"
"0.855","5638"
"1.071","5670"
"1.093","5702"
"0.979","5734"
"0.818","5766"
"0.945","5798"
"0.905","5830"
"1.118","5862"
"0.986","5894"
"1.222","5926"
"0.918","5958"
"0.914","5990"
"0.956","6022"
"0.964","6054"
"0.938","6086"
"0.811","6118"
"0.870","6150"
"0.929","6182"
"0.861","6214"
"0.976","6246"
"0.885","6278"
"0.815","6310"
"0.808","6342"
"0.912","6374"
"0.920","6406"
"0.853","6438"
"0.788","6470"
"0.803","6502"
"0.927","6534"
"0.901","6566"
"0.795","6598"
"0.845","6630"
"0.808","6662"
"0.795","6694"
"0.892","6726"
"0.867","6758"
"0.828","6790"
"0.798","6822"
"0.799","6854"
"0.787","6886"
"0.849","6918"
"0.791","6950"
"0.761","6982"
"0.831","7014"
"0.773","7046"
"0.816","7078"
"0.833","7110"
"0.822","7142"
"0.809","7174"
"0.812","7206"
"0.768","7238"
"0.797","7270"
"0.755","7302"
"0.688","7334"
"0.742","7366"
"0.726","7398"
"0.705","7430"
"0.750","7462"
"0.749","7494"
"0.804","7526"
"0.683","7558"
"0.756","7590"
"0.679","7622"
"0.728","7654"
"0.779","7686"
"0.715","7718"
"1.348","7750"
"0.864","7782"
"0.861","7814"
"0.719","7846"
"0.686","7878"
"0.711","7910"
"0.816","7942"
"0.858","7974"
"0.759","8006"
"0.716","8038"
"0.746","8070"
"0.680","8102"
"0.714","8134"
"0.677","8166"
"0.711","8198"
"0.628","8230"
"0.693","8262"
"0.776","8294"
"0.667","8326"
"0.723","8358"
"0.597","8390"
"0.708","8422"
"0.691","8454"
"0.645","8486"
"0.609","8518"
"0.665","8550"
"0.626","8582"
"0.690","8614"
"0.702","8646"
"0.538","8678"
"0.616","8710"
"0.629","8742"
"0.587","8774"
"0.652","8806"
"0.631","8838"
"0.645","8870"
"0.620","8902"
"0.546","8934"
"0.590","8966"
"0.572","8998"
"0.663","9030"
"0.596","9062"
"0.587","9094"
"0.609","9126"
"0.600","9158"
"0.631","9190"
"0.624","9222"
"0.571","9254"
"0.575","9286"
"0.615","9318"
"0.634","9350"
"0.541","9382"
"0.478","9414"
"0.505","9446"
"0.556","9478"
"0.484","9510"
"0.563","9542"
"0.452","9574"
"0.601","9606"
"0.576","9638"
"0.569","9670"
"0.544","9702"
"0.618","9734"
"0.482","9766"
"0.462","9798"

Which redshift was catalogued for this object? 0.18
